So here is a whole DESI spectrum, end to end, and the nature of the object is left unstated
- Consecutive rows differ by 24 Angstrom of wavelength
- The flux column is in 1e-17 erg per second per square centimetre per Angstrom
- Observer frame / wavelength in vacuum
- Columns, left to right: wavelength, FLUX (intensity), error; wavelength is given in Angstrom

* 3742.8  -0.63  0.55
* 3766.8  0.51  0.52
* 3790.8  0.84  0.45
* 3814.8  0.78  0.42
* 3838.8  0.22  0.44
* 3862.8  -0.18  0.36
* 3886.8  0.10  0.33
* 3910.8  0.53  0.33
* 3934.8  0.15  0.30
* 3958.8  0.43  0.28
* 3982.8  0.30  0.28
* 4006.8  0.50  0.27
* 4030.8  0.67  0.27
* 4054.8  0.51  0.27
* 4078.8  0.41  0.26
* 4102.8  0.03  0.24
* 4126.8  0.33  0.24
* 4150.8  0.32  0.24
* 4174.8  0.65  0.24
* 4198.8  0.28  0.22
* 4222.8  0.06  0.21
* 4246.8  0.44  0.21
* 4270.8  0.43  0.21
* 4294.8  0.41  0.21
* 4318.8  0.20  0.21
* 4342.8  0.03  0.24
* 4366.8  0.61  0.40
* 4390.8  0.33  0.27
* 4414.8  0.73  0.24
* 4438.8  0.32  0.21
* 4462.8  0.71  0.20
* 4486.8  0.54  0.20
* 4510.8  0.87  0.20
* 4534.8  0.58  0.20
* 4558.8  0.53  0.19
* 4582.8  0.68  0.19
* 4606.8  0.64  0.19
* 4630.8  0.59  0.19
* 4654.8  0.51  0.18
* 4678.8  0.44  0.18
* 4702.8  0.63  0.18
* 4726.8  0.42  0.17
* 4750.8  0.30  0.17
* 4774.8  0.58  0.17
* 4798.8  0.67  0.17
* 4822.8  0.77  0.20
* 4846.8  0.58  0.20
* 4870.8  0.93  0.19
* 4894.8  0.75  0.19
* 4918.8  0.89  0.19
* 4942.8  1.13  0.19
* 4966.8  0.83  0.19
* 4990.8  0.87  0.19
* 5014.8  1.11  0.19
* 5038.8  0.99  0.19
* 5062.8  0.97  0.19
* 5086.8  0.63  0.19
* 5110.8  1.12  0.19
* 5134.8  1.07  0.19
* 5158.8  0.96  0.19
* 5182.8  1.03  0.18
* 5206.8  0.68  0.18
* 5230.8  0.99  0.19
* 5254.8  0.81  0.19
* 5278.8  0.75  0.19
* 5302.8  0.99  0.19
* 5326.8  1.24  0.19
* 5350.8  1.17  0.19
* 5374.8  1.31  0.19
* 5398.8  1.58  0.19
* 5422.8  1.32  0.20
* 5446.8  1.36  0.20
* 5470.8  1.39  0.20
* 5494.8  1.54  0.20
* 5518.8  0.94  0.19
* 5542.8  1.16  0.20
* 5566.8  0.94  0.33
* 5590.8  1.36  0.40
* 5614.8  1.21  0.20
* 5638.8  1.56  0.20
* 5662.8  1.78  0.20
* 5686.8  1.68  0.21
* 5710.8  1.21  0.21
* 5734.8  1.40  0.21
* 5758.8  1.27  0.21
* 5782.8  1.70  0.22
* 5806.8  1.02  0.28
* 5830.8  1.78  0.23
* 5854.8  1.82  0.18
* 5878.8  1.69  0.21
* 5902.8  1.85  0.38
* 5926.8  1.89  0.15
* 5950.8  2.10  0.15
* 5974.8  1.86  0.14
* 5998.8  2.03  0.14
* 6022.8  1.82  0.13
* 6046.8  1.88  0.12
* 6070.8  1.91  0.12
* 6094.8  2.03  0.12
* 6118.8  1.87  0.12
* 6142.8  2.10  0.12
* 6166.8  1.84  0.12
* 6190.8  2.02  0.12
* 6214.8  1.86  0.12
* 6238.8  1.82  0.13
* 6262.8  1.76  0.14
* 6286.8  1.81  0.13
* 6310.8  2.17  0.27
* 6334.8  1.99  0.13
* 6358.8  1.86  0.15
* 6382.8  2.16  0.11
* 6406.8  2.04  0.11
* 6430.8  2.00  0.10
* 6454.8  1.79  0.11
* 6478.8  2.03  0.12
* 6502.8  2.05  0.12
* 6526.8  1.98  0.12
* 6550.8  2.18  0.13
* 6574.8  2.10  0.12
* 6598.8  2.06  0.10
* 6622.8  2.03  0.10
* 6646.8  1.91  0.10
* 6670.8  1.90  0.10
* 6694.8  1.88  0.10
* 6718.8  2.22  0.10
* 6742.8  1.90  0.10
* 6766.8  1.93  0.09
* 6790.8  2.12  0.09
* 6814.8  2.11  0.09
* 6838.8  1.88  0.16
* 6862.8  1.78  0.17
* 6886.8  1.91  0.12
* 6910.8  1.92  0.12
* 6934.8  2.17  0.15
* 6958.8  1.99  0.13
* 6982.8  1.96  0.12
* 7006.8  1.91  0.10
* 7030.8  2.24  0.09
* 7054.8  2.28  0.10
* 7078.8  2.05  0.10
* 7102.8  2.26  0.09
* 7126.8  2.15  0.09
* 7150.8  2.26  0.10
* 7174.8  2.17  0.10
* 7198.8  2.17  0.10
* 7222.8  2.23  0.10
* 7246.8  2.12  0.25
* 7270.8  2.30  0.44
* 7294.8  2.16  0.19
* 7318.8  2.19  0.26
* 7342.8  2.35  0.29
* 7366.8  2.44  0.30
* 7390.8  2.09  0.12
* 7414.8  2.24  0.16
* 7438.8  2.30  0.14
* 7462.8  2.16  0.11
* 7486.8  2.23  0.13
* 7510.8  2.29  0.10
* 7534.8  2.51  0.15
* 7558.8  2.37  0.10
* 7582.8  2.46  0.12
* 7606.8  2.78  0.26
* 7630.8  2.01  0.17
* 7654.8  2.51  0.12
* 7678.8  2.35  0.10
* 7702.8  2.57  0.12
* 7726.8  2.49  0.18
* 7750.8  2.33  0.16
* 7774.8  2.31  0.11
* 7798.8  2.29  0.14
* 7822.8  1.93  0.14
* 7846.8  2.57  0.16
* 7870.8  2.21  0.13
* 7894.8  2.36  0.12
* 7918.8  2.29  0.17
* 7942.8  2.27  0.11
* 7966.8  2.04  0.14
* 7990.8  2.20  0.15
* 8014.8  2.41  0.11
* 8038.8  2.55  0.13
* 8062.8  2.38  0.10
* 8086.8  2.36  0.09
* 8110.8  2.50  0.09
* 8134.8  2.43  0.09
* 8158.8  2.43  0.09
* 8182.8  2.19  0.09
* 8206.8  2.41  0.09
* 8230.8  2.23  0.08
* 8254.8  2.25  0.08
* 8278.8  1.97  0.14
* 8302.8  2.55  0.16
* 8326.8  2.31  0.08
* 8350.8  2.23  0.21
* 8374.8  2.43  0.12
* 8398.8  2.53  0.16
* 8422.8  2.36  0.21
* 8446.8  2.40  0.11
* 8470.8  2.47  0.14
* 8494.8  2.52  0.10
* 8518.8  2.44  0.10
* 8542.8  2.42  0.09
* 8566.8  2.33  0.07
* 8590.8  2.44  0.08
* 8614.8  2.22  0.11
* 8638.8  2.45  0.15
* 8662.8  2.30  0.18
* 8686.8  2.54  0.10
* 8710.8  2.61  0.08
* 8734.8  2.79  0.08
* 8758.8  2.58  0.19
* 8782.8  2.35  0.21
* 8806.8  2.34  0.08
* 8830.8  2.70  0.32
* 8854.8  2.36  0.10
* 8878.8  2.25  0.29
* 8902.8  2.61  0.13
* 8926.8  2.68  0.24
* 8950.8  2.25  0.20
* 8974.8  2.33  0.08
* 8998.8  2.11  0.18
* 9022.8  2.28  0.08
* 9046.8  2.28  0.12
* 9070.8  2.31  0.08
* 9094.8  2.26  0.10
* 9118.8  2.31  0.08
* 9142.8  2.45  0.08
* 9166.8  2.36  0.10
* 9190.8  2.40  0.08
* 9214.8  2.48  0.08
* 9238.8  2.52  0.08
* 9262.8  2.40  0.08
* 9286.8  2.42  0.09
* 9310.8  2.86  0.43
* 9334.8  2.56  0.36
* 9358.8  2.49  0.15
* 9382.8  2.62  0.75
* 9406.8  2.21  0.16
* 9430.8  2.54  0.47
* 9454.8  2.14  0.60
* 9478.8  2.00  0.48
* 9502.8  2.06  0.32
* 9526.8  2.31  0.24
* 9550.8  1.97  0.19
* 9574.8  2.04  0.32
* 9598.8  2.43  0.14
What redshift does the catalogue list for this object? 0.33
